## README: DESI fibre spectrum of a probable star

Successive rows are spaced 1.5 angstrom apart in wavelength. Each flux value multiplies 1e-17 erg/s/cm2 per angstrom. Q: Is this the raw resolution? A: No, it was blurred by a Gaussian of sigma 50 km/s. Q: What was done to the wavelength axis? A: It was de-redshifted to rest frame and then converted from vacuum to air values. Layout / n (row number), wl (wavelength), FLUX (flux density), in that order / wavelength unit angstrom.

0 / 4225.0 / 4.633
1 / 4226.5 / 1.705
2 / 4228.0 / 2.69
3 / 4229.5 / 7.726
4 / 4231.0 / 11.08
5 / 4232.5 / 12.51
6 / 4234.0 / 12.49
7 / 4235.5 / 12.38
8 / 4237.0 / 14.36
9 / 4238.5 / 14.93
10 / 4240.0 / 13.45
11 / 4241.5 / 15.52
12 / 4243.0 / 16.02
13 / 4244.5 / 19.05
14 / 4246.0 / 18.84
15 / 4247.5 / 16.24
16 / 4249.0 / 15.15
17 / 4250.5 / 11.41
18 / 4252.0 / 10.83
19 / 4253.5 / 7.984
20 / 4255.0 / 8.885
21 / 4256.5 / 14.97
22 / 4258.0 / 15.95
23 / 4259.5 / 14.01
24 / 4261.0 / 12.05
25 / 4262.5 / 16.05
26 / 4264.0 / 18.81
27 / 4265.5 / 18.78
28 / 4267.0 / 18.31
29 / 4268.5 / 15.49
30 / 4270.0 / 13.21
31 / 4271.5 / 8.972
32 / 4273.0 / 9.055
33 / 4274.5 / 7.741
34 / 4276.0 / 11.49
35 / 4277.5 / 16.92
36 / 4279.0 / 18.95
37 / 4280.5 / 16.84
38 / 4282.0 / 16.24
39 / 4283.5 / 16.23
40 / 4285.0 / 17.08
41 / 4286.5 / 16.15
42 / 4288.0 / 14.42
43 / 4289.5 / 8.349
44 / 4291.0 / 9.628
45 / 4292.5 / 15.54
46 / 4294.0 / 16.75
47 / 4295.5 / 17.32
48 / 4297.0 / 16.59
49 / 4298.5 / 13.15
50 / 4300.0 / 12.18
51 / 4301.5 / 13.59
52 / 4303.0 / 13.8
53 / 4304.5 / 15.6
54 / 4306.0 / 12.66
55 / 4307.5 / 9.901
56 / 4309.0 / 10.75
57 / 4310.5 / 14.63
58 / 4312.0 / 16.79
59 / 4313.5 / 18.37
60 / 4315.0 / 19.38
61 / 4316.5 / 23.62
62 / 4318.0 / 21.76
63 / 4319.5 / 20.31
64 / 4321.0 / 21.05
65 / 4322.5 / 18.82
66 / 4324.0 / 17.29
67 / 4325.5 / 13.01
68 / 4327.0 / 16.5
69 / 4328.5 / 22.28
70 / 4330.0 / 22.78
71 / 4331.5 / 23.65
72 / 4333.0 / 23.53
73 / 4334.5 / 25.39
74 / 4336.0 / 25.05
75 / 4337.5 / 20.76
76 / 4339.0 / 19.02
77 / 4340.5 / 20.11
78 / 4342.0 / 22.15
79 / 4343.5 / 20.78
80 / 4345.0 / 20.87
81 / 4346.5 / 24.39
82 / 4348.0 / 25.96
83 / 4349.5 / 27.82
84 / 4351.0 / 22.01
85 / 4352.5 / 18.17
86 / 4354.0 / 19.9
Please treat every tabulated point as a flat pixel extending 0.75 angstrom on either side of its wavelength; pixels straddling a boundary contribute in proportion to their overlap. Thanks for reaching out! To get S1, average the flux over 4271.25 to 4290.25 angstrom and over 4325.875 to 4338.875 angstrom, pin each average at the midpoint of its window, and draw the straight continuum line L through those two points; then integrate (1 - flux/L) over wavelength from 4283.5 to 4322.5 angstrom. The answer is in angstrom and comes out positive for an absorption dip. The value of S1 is 3.9 angstrom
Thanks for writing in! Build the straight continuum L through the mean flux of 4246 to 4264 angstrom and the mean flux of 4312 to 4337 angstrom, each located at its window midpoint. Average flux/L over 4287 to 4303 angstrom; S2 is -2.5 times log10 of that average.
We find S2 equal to 0.268 mag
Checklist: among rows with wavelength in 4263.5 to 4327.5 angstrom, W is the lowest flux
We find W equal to 7.741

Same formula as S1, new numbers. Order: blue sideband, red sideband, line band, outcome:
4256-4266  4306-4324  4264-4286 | 1.9 angstrom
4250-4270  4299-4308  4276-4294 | -2.0 angstrom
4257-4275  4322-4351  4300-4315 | 3.5 angstrom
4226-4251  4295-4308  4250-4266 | -0.5 angstrom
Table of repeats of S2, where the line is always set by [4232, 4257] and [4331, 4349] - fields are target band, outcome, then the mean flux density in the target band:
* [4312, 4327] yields 0.095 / 19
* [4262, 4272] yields 0.004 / 15.8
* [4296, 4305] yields 0.317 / 14.2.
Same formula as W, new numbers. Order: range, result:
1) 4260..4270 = 12.05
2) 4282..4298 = 8.349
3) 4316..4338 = 13.01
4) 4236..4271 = 7.984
